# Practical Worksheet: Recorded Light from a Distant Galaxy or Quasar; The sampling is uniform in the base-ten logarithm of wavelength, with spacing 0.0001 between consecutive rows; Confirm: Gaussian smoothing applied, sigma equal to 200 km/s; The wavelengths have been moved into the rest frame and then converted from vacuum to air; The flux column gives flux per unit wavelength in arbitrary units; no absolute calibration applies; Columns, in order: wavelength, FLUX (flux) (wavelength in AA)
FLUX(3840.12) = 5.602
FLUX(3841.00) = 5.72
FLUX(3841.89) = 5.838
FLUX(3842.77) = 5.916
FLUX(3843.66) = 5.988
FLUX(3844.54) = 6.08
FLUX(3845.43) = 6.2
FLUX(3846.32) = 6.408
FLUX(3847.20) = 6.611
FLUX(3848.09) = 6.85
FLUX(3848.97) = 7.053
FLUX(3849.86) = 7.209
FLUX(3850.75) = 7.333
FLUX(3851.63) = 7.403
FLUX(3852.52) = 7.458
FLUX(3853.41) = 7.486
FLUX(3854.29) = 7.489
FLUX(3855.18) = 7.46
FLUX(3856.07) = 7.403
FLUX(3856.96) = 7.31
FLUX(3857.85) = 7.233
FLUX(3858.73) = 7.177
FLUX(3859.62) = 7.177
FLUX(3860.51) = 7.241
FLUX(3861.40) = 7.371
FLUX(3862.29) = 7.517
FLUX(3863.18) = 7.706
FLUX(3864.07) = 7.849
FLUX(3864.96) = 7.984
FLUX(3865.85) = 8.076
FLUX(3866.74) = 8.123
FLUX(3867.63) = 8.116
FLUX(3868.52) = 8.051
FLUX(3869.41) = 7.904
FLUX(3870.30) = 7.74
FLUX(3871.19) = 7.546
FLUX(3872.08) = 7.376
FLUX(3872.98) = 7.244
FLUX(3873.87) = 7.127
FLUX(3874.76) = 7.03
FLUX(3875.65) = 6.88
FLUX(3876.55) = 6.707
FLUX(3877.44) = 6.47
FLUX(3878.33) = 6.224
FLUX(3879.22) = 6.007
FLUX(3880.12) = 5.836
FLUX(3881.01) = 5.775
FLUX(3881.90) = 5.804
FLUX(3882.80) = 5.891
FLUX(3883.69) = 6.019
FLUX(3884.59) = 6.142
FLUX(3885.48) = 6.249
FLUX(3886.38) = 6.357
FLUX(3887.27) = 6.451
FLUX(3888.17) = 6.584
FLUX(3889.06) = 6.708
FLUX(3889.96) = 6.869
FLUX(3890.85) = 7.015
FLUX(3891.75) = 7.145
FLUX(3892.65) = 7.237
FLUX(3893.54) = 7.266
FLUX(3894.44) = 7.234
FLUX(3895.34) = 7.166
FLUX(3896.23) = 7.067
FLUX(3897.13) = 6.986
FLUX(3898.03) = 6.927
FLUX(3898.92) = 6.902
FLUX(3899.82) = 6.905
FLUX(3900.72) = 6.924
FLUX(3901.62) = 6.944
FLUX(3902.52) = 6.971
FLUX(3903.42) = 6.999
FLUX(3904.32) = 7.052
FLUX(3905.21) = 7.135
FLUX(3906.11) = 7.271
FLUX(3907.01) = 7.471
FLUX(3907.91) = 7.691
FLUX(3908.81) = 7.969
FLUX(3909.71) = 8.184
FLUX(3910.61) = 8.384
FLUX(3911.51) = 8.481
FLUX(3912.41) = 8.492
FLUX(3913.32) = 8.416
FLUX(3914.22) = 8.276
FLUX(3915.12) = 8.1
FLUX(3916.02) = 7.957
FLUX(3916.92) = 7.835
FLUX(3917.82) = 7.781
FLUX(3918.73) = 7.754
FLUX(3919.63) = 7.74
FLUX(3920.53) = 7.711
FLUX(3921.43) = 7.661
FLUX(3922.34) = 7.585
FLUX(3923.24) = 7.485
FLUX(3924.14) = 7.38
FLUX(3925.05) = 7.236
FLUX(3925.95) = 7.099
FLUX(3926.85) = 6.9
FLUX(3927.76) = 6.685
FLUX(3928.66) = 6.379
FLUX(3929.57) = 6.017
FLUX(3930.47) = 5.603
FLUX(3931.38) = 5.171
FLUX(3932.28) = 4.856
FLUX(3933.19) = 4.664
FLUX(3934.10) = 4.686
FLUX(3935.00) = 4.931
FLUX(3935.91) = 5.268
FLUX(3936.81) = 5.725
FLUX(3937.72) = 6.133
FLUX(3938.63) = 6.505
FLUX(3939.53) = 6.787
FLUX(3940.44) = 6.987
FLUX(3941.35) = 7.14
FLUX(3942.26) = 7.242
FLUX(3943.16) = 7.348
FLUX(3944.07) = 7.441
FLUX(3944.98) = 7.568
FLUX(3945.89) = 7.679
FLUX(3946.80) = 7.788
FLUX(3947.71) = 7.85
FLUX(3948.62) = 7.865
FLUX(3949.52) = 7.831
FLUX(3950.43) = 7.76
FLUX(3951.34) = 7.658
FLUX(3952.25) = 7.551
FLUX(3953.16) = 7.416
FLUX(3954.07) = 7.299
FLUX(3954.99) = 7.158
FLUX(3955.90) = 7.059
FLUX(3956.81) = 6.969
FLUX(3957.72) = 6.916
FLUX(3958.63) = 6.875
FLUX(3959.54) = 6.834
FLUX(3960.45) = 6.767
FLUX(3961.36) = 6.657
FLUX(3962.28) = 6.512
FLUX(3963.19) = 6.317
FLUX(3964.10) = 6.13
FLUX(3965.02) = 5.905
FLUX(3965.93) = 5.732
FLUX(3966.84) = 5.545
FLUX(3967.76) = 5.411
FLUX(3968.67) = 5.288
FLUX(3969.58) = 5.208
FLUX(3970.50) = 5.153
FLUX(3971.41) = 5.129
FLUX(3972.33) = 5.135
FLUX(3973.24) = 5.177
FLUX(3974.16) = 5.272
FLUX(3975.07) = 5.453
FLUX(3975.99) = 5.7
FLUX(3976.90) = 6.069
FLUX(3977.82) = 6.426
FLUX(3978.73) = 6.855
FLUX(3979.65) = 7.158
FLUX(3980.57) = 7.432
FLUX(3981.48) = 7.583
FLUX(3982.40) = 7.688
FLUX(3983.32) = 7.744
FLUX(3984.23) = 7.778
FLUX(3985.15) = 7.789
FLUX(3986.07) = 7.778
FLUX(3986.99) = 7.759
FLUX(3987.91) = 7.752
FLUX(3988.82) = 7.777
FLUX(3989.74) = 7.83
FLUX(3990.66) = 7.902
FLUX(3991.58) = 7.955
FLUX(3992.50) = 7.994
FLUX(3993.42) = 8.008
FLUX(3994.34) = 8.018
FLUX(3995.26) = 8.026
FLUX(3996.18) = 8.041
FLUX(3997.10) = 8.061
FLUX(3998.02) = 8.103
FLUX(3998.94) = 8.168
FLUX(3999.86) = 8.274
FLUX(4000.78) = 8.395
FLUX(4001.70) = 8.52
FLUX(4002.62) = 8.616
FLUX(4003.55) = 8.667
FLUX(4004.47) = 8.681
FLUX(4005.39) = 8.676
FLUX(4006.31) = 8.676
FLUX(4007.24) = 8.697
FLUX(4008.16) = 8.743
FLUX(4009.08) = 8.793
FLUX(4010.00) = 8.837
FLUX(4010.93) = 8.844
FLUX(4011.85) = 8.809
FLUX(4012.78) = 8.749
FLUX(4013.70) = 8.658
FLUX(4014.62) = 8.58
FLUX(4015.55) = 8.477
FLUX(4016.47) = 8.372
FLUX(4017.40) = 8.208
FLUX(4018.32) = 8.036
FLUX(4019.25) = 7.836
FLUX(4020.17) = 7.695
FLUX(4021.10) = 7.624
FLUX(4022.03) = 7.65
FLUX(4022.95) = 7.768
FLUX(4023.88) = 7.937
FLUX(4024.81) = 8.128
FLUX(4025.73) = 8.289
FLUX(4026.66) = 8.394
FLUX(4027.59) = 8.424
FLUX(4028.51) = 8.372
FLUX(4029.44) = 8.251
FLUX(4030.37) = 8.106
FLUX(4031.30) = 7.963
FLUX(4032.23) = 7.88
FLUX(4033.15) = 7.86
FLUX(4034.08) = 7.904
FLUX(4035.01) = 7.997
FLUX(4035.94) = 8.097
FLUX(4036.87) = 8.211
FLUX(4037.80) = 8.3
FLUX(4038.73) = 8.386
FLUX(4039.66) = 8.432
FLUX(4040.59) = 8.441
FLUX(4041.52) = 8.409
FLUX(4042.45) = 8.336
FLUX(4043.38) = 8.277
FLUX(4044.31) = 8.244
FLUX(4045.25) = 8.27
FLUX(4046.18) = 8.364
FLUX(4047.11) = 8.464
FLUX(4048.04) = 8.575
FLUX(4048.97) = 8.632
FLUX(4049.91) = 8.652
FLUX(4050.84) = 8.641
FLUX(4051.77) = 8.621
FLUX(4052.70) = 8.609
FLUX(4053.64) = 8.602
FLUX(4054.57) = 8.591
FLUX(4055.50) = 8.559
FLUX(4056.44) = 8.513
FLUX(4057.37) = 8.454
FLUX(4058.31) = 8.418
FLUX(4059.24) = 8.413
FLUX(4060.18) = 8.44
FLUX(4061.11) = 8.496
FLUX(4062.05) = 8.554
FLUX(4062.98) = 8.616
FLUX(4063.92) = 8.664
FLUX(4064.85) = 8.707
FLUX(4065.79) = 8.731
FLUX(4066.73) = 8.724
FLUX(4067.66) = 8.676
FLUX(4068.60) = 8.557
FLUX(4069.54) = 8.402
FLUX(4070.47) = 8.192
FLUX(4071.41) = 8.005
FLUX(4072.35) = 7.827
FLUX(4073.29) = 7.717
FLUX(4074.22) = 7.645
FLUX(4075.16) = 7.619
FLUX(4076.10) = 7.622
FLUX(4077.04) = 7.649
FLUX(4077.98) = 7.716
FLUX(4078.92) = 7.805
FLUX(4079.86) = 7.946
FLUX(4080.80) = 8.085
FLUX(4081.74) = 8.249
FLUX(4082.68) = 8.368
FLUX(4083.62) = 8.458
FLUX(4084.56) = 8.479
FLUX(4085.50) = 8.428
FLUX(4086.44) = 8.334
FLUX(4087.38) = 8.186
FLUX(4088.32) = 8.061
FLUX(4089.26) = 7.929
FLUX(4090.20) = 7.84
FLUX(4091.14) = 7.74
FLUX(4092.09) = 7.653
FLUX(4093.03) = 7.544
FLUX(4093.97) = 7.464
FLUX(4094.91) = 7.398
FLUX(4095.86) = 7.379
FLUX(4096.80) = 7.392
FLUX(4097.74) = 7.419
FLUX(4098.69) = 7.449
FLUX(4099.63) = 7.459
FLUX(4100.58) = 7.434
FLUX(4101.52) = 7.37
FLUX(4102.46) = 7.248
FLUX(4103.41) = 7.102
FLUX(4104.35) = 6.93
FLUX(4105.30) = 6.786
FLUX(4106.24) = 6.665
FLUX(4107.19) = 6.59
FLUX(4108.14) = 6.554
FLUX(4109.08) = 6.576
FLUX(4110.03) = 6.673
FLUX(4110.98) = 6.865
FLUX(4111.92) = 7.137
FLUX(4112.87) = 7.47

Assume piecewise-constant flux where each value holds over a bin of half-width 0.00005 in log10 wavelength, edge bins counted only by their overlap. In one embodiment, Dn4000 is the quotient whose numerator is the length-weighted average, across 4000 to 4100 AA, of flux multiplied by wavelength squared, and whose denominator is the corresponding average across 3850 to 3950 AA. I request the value 1.25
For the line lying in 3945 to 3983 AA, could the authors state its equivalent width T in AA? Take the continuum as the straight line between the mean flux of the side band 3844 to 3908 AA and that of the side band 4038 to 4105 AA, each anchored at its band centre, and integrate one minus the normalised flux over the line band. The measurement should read 4.6 AA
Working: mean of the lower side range 7.03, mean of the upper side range 8.12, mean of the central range 6.6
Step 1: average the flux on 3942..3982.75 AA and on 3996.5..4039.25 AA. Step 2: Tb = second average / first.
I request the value 1.2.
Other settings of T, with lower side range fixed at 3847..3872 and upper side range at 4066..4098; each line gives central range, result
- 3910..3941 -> 3.0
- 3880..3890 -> 1.8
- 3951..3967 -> 2.0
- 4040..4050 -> -0.7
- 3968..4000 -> 2.9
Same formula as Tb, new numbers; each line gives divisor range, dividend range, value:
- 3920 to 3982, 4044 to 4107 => 1.23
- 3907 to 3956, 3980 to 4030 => 1.14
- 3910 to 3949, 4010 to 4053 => 1.18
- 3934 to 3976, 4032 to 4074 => 1.29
